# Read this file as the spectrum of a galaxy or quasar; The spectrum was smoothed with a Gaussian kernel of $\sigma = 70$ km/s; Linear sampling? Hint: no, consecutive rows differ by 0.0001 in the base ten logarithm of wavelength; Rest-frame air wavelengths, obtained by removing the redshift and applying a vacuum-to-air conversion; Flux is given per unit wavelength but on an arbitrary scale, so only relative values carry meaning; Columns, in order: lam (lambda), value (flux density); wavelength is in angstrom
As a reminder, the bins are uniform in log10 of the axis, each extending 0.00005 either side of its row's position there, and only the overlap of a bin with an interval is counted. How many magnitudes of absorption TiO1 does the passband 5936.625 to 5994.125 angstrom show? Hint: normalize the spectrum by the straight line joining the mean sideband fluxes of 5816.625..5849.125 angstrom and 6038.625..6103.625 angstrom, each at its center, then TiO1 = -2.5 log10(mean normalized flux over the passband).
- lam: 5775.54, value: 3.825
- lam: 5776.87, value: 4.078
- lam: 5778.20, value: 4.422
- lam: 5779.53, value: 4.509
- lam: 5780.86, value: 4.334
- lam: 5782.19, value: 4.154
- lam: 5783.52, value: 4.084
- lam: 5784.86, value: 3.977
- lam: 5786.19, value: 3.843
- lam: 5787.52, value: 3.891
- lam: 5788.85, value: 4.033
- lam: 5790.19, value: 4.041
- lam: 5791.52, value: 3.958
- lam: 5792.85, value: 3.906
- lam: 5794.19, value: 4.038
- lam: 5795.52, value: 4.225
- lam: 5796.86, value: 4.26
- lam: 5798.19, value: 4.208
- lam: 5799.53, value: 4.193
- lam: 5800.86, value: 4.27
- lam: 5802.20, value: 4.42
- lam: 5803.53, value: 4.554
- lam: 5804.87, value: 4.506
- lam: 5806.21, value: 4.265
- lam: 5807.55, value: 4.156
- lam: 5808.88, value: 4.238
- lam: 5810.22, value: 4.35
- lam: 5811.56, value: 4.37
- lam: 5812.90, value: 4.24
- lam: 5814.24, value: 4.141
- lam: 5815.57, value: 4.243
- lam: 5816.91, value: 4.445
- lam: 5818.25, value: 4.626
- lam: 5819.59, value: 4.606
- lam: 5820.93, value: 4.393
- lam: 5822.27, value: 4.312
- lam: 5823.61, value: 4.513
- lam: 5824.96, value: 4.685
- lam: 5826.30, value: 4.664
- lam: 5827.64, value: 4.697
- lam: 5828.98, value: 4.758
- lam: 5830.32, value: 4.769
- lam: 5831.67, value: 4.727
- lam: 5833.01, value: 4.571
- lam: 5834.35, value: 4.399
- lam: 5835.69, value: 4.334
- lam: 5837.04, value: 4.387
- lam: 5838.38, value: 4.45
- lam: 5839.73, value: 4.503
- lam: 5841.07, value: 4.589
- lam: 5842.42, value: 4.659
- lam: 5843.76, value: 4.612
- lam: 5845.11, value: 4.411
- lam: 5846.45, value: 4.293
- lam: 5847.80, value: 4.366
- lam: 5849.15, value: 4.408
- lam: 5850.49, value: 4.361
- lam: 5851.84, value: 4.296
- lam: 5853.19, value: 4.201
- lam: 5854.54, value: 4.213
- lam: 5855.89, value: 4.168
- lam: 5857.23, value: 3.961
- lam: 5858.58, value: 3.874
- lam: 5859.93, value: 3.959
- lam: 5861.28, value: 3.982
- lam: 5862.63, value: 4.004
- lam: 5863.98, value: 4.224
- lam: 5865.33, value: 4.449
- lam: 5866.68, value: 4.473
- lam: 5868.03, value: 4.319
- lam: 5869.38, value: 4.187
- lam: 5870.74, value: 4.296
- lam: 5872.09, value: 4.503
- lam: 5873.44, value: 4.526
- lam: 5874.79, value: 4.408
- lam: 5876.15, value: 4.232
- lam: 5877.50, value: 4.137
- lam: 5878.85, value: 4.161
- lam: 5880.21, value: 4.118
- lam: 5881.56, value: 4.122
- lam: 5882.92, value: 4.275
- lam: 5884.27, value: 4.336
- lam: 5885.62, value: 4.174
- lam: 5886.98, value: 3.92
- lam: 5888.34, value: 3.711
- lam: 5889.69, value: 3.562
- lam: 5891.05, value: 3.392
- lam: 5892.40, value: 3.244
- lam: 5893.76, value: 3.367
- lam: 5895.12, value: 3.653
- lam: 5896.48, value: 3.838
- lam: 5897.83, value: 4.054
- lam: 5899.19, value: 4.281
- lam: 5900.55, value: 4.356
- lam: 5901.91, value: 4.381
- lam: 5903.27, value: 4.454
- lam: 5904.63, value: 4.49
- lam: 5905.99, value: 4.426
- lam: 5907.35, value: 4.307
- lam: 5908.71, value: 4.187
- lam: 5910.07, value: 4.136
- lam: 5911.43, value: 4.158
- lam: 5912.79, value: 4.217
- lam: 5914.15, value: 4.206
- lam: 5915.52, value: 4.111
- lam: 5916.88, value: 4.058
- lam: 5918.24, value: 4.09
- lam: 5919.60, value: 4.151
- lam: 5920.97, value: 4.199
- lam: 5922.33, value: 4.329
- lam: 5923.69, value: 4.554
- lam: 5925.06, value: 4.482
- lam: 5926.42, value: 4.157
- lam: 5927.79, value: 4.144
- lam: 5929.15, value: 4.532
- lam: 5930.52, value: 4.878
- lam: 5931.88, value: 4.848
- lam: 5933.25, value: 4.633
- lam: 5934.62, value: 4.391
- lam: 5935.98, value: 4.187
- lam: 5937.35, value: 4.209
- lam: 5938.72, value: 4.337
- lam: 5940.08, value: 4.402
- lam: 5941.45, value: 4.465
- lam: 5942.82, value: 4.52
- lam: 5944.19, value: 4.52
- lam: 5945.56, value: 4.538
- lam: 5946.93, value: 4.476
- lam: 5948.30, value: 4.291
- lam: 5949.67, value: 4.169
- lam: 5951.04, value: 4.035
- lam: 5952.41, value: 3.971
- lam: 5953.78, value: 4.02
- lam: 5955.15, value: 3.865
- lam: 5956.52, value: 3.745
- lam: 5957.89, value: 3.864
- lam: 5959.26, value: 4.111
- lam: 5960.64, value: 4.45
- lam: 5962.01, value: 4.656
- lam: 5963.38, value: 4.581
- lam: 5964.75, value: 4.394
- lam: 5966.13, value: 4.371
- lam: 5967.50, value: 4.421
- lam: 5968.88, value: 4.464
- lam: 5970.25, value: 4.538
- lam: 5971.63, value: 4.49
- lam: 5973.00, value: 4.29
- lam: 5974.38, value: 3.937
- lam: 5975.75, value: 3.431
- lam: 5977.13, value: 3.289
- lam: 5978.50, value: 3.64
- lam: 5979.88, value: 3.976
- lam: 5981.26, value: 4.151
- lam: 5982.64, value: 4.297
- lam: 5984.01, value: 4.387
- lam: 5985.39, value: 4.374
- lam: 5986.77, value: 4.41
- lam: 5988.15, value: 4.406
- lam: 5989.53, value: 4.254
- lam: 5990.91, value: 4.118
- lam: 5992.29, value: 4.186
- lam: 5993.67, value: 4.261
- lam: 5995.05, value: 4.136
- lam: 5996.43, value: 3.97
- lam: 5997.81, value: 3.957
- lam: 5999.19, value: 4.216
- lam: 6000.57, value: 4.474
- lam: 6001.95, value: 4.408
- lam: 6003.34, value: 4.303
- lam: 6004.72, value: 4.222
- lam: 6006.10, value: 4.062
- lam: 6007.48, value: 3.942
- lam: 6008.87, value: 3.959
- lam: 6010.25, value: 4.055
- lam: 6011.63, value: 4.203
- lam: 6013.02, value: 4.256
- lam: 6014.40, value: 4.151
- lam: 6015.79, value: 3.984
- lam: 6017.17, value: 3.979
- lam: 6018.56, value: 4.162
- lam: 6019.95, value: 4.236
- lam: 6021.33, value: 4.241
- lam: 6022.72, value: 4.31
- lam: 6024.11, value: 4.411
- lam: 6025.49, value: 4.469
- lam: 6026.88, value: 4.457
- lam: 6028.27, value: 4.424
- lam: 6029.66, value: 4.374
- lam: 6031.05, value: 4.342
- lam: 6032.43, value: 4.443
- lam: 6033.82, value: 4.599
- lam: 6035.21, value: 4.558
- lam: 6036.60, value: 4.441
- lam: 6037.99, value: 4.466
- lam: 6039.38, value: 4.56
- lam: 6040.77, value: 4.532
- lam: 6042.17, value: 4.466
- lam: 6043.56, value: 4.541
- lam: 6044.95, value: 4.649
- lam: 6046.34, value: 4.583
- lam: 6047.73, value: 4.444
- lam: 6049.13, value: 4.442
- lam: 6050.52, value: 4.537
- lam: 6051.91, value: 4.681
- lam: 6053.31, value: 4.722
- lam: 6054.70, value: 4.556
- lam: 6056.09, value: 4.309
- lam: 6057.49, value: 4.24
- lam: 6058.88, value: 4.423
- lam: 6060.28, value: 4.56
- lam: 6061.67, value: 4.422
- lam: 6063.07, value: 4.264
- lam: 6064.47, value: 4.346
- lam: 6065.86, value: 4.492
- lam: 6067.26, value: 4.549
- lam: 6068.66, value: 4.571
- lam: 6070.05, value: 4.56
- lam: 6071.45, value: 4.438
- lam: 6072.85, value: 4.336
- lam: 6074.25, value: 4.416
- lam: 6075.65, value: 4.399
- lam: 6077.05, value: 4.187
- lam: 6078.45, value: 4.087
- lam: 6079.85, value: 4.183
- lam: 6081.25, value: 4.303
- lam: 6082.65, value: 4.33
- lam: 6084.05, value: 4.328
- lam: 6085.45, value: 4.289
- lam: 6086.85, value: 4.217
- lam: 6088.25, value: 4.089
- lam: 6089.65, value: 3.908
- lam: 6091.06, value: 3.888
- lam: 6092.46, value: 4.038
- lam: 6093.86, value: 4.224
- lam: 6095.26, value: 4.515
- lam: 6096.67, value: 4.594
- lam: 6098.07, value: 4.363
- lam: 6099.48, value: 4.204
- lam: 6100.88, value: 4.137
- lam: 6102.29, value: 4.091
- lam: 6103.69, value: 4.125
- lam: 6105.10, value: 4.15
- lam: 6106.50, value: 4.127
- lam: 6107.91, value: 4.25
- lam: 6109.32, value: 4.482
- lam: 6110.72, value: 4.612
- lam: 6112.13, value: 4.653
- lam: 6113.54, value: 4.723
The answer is 0.05 mag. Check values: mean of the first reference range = 4.53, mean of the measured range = 4.22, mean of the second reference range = 4.37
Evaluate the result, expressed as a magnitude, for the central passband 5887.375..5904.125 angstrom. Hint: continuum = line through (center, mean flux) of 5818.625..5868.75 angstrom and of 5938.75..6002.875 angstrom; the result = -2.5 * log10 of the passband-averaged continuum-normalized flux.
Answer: 0.121 mag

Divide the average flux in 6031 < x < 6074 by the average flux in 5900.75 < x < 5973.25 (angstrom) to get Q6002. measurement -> 1.04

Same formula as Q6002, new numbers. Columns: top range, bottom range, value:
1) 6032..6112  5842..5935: 1.04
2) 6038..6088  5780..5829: 1.03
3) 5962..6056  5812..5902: 1.01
